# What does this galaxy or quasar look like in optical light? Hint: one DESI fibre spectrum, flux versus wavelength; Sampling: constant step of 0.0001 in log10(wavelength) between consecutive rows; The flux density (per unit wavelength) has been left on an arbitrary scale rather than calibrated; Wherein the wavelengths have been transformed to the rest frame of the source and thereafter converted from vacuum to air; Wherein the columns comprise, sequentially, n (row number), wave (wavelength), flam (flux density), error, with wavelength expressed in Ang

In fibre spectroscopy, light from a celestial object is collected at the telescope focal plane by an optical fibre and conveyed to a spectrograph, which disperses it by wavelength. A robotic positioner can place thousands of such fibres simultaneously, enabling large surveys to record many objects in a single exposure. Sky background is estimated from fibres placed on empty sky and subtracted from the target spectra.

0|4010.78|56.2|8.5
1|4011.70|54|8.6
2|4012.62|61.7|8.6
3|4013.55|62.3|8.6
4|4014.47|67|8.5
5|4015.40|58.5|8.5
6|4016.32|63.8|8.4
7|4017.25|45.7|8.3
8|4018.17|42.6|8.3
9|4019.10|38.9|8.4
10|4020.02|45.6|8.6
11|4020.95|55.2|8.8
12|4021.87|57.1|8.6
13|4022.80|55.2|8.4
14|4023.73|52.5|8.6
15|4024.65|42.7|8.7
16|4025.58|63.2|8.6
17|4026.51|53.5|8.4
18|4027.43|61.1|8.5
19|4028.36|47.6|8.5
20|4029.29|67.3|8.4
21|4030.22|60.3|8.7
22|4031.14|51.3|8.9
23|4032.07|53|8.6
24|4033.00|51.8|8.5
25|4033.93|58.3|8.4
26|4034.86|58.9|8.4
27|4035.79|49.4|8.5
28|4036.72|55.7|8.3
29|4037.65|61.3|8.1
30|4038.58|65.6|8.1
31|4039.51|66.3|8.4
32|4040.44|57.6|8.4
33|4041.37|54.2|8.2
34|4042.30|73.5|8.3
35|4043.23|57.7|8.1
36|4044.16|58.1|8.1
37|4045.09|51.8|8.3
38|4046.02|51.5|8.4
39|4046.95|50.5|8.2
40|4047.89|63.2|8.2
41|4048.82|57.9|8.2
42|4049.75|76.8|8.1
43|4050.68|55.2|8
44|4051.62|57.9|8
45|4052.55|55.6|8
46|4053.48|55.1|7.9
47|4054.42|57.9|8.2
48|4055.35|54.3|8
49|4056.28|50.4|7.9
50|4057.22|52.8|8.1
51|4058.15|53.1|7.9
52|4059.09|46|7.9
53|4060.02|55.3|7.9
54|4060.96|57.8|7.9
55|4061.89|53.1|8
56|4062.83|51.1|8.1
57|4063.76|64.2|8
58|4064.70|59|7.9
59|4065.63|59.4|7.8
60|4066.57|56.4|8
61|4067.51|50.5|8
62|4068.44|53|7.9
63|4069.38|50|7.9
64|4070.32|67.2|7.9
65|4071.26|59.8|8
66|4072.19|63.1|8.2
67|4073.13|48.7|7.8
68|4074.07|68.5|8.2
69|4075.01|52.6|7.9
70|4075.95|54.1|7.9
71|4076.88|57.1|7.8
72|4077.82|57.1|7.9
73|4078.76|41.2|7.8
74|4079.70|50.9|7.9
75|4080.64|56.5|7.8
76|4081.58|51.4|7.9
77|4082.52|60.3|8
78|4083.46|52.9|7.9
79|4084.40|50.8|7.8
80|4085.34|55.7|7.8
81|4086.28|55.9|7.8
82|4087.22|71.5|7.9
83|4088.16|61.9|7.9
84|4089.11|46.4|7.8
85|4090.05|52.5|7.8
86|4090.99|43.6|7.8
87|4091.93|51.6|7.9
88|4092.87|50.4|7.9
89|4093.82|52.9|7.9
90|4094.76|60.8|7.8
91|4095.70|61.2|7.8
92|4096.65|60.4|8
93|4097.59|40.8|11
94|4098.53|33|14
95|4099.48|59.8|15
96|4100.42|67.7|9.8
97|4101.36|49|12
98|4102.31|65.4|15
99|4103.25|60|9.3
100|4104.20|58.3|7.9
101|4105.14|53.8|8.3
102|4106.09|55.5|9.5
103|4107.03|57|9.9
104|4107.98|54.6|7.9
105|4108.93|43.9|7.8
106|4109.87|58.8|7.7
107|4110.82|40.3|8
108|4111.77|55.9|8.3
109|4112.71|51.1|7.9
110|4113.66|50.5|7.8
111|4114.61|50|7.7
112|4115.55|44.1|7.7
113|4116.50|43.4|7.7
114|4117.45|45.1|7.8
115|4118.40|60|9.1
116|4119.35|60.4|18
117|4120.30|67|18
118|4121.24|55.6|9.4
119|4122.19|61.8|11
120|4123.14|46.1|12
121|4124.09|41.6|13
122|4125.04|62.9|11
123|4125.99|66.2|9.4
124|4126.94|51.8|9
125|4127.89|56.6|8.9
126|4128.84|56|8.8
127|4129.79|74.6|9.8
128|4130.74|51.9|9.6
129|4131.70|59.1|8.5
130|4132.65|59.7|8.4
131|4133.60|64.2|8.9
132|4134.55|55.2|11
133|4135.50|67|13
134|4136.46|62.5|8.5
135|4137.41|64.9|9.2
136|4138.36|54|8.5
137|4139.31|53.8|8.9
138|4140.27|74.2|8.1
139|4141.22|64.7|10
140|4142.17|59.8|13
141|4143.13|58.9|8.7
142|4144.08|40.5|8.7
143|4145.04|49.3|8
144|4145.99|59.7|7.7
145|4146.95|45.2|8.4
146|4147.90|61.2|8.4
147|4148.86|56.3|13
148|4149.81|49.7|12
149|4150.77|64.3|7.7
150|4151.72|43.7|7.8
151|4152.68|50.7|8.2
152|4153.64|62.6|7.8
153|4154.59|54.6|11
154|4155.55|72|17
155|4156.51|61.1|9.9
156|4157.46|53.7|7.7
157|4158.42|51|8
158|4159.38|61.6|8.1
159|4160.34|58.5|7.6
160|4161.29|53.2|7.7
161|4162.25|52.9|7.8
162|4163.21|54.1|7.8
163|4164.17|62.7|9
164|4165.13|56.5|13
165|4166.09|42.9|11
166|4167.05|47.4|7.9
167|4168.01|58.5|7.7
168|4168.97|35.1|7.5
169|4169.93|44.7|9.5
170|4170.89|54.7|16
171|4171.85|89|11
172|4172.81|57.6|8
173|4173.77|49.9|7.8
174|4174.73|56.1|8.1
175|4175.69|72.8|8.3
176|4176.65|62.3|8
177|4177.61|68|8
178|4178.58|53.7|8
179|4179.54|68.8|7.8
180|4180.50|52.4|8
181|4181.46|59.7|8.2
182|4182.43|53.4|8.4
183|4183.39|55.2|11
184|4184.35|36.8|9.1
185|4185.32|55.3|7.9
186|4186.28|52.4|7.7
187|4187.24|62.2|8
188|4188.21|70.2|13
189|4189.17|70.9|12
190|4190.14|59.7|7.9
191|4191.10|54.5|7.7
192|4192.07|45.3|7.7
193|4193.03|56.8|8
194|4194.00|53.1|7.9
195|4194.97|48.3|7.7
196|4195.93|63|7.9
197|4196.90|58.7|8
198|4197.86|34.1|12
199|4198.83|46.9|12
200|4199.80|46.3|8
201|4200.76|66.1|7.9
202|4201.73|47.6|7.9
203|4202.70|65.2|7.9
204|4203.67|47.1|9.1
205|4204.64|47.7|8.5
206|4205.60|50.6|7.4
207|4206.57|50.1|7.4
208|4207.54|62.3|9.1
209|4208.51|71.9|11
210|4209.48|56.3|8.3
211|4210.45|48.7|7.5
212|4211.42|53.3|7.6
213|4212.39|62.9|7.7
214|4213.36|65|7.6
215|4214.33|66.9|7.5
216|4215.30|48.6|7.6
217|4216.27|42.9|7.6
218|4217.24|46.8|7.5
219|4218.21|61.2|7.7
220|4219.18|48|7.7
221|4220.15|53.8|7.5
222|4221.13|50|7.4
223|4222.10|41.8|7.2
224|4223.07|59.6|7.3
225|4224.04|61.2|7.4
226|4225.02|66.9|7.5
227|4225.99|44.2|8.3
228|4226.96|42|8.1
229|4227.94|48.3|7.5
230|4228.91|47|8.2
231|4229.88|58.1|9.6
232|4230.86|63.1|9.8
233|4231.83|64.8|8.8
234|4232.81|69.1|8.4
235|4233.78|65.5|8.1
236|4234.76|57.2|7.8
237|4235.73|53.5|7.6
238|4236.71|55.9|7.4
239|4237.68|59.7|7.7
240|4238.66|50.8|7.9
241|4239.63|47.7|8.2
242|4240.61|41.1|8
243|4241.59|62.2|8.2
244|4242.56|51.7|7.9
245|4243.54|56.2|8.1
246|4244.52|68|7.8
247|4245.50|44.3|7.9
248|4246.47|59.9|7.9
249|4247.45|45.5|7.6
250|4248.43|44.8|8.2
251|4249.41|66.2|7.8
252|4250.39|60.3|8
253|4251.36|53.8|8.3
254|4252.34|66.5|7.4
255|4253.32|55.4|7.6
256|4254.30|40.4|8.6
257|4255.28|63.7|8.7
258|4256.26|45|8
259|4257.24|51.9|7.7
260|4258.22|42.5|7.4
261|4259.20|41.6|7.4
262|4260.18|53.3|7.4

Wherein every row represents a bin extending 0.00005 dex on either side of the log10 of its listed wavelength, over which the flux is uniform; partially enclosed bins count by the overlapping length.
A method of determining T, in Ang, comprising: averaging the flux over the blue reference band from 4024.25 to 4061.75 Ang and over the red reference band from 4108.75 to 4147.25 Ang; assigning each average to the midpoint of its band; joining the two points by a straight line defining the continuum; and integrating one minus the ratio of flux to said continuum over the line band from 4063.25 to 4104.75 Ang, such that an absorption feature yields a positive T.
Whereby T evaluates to 0.63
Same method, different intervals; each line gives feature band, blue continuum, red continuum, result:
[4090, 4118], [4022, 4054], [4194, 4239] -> 2.0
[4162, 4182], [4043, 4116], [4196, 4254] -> -0.9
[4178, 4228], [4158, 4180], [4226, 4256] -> 1.4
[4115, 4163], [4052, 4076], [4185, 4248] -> -1.3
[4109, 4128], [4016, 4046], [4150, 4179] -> 1.1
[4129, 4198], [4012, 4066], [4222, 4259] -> -2.3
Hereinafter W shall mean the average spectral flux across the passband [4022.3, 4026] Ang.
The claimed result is 53.3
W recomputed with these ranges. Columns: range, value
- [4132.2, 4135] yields 59.8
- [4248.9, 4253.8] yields 60.4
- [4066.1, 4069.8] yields 52.5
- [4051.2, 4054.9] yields 56.7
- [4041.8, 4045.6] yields 60.2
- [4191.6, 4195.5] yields 51.1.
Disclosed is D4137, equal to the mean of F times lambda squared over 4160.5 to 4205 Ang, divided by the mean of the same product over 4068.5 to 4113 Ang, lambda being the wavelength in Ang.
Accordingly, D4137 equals 1.06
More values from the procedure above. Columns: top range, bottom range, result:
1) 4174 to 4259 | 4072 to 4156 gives 1.04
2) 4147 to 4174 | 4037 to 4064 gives 1.02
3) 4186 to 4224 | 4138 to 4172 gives 1.01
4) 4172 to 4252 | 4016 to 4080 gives 1.08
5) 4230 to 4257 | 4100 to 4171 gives 1.06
